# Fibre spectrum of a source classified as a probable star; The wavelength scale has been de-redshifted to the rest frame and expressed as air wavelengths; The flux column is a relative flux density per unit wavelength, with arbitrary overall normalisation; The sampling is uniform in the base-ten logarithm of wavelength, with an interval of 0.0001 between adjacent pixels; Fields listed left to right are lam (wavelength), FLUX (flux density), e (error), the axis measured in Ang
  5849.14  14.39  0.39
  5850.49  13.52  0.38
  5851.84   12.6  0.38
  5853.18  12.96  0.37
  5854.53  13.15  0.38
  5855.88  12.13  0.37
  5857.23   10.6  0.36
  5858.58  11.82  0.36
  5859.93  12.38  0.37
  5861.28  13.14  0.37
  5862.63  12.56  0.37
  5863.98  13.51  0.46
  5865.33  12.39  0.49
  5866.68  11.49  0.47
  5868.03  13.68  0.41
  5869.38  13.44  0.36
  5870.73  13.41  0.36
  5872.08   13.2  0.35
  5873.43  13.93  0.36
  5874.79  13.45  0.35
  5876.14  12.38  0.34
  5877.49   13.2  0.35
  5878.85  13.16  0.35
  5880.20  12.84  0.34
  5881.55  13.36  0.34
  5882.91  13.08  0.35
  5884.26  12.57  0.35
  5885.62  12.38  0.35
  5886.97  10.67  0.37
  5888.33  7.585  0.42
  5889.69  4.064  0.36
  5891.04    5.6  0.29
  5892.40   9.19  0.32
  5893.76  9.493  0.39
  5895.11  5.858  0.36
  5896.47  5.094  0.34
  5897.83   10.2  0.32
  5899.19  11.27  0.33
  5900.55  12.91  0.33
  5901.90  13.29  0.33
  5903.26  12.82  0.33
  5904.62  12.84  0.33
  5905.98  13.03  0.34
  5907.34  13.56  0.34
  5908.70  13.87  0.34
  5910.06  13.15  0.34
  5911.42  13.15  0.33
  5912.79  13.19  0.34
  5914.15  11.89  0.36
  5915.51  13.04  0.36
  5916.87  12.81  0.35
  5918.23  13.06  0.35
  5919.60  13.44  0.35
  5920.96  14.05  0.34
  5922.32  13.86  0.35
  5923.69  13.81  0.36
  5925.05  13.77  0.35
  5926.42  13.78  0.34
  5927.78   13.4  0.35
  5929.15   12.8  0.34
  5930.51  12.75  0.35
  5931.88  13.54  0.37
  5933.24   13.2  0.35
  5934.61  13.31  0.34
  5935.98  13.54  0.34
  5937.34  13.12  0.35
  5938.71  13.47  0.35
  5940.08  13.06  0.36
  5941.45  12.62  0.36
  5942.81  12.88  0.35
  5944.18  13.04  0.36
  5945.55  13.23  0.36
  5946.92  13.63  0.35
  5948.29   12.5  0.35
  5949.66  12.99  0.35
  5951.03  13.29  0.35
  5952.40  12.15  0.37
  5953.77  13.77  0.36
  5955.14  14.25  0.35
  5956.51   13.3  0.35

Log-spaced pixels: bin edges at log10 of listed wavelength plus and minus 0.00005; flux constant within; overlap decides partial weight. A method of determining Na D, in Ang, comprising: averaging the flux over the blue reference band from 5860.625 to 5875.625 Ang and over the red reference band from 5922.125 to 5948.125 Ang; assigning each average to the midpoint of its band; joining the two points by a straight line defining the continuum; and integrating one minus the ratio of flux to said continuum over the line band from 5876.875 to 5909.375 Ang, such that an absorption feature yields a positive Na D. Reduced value 5.6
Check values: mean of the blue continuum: 13.1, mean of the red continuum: 13.3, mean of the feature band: 10.9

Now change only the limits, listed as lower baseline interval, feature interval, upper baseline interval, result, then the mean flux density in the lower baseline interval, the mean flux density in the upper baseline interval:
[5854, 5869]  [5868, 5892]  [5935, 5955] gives 1.71 Ang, 12.5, 13.1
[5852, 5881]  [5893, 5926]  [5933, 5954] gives 1.87 Ang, 12.8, 13.1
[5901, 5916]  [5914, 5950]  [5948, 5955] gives -0.43 Ang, 13.1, 13.1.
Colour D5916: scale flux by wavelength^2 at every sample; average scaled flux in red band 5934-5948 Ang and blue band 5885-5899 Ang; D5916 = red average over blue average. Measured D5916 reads 1.7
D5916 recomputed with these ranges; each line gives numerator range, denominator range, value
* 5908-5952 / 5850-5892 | 1.12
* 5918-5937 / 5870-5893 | 1.20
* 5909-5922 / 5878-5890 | 1.17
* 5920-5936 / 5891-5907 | 1.31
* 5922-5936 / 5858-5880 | 1.06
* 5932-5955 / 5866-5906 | 1.19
